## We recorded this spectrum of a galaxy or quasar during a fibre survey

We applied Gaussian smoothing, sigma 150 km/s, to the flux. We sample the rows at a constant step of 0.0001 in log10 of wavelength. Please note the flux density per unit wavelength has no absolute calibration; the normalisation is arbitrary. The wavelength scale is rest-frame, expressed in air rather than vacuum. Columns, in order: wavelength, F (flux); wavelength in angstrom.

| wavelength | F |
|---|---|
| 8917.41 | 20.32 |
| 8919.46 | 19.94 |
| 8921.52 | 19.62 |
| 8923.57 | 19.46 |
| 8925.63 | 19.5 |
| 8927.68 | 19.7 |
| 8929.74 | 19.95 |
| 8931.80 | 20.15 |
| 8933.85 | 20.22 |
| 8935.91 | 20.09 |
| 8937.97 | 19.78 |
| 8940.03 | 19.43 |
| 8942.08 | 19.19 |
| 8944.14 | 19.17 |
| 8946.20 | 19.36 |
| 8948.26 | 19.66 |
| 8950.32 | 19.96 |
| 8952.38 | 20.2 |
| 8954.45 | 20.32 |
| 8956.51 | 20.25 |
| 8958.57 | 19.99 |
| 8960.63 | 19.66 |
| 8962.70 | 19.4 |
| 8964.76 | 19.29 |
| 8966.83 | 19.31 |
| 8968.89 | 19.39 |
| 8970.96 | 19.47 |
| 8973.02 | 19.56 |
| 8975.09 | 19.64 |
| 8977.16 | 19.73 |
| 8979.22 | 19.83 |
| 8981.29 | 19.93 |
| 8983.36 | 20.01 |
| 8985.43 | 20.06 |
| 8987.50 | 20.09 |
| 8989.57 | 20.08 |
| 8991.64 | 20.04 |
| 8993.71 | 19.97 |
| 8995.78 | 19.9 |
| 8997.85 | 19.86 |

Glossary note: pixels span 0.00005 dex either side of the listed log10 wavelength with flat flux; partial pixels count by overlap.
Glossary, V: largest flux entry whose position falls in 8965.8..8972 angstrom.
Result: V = 19.47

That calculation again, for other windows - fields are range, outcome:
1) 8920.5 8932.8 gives 20.15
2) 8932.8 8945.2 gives 20.22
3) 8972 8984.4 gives 20.01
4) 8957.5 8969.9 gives 19.99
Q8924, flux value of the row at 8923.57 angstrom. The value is 19.46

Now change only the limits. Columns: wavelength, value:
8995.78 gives 19.9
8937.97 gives 19.78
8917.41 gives 20.32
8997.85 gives 19.86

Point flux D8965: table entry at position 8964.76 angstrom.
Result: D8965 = 19.29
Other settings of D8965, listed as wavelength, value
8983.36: 20.01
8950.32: 19.96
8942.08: 19.19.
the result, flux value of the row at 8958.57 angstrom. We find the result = 19.99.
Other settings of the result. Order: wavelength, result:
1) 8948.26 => 19.66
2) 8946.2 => 19.36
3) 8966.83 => 19.31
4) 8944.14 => 19.17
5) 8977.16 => 19.73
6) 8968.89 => 19.39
